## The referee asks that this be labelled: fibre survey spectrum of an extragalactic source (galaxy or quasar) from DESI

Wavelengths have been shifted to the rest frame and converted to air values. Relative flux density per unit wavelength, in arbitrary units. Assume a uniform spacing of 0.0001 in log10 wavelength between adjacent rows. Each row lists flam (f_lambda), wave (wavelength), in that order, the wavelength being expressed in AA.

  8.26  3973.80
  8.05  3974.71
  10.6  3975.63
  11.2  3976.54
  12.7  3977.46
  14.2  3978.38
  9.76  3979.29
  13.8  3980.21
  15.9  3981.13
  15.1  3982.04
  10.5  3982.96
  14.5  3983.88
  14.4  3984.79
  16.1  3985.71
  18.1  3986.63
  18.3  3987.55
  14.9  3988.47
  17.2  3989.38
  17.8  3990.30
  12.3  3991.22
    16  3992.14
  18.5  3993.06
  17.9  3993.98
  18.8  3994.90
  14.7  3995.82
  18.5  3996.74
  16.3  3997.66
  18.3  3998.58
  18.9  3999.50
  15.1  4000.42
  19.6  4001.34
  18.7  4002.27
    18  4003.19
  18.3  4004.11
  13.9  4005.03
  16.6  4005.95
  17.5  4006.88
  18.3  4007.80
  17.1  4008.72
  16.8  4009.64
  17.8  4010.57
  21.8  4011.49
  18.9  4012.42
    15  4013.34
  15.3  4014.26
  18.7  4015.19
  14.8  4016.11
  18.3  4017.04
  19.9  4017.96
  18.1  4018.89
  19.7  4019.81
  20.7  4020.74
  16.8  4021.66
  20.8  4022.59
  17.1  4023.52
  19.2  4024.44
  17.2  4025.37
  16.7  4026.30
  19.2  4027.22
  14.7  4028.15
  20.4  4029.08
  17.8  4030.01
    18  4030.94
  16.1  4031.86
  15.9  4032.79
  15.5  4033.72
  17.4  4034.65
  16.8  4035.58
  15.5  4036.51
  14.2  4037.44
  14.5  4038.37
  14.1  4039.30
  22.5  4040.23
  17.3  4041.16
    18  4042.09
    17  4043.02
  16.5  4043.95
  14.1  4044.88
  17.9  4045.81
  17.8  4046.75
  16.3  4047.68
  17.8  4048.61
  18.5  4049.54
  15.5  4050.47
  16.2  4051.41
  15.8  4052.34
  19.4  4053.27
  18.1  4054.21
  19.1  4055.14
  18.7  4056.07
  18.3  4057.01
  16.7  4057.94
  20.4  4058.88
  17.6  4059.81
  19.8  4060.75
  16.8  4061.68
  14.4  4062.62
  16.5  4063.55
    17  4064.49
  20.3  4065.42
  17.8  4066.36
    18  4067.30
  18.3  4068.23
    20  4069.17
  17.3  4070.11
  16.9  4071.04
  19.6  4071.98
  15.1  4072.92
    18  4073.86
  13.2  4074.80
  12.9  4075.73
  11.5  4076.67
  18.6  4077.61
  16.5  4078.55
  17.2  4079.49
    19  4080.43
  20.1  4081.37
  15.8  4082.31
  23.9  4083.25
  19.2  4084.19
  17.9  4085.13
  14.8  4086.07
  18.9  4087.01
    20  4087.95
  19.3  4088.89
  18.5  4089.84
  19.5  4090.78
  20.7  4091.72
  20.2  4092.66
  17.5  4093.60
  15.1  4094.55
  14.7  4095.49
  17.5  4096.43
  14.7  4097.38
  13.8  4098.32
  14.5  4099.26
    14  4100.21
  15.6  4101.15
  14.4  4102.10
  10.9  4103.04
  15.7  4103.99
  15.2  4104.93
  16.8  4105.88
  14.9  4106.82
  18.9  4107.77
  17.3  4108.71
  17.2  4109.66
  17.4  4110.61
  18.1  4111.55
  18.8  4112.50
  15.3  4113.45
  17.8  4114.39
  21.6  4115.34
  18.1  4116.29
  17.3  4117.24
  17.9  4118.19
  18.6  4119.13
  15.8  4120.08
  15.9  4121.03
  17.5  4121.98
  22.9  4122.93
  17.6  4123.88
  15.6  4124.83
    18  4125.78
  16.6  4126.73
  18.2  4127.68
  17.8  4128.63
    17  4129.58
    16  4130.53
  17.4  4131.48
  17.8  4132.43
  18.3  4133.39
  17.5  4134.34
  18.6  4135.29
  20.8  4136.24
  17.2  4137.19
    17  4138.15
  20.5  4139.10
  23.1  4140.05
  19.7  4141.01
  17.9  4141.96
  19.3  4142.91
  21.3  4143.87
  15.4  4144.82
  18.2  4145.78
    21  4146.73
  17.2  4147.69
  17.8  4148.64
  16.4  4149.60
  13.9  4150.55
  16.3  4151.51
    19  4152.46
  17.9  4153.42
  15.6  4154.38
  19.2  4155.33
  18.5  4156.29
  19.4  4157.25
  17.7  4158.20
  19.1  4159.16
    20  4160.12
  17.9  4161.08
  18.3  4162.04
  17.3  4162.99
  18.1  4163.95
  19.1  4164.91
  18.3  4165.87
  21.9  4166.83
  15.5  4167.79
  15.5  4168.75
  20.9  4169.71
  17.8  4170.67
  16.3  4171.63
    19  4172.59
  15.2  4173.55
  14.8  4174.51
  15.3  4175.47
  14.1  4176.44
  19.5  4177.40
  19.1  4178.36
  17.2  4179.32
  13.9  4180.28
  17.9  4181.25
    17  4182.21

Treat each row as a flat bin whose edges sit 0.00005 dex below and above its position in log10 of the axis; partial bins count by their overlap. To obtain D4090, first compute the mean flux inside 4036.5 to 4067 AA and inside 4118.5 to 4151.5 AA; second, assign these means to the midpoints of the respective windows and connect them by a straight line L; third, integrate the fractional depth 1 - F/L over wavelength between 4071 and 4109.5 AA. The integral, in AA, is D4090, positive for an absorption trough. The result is 1.8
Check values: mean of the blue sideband 17.3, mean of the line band 16.8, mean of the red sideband 18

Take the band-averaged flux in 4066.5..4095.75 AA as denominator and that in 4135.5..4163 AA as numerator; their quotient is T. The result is 1.04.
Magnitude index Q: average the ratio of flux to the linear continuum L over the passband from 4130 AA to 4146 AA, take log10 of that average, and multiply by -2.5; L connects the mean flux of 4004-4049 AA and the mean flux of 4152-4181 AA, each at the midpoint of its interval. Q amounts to -0.06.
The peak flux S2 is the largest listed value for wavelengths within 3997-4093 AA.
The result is 23.9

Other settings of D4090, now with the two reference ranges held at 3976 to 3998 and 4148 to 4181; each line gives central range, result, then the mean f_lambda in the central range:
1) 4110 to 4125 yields -0.9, 17.9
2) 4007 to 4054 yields -4.6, 17.4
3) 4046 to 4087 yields -3.1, 17.5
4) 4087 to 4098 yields -0.9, 18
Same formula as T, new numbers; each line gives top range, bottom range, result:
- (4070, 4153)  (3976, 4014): 1.07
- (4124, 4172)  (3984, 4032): 1.04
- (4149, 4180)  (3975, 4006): 1.12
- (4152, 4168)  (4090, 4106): 1.16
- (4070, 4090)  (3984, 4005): 1.03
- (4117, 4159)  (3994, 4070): 1.03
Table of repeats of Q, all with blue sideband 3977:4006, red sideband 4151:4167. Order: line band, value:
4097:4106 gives 0.21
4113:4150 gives -0.01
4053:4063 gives -0.07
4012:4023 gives -0.11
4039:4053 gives -0.02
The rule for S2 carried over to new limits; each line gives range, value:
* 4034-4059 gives 22.5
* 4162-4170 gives 21.9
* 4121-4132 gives 22.9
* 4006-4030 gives 21.8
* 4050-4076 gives 20.4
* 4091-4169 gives 23.1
